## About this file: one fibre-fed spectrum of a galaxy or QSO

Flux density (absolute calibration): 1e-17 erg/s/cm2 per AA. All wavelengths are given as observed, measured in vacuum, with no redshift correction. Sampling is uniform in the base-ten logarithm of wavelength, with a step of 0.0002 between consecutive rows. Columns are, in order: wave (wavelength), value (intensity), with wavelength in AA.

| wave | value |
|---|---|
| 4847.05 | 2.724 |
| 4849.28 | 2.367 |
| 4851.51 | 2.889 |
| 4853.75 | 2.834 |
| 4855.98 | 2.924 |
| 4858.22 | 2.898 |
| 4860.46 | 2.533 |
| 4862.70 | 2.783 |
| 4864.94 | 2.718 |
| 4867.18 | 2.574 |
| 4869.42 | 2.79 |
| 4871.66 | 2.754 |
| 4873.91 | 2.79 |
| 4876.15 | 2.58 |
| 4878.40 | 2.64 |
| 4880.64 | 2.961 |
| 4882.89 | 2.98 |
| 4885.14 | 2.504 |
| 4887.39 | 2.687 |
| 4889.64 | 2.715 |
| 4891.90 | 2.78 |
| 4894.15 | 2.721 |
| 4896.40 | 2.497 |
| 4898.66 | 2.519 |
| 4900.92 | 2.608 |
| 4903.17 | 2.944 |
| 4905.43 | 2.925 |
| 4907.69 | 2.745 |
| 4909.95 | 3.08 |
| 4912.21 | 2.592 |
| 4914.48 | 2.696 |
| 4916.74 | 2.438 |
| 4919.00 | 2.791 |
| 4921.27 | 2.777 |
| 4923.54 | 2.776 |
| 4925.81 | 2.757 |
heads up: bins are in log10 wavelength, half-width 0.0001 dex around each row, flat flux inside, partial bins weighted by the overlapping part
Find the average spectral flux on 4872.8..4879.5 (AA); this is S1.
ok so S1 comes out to 2.67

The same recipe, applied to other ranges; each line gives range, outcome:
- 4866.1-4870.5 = 2.68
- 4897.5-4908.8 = 2.75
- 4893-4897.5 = 2.62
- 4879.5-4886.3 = 2.82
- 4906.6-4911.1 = 2.91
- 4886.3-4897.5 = 2.68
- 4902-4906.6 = 2.93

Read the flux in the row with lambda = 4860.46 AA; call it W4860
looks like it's 2.533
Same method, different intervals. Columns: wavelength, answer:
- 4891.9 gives 2.78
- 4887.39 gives 2.687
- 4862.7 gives 2.783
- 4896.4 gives 2.497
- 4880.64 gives 2.961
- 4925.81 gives 2.757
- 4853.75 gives 2.834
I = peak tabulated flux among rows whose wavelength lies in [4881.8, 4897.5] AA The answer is 2.98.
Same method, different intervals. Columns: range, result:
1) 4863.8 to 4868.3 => 2.718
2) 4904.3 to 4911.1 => 3.08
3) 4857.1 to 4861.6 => 2.898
